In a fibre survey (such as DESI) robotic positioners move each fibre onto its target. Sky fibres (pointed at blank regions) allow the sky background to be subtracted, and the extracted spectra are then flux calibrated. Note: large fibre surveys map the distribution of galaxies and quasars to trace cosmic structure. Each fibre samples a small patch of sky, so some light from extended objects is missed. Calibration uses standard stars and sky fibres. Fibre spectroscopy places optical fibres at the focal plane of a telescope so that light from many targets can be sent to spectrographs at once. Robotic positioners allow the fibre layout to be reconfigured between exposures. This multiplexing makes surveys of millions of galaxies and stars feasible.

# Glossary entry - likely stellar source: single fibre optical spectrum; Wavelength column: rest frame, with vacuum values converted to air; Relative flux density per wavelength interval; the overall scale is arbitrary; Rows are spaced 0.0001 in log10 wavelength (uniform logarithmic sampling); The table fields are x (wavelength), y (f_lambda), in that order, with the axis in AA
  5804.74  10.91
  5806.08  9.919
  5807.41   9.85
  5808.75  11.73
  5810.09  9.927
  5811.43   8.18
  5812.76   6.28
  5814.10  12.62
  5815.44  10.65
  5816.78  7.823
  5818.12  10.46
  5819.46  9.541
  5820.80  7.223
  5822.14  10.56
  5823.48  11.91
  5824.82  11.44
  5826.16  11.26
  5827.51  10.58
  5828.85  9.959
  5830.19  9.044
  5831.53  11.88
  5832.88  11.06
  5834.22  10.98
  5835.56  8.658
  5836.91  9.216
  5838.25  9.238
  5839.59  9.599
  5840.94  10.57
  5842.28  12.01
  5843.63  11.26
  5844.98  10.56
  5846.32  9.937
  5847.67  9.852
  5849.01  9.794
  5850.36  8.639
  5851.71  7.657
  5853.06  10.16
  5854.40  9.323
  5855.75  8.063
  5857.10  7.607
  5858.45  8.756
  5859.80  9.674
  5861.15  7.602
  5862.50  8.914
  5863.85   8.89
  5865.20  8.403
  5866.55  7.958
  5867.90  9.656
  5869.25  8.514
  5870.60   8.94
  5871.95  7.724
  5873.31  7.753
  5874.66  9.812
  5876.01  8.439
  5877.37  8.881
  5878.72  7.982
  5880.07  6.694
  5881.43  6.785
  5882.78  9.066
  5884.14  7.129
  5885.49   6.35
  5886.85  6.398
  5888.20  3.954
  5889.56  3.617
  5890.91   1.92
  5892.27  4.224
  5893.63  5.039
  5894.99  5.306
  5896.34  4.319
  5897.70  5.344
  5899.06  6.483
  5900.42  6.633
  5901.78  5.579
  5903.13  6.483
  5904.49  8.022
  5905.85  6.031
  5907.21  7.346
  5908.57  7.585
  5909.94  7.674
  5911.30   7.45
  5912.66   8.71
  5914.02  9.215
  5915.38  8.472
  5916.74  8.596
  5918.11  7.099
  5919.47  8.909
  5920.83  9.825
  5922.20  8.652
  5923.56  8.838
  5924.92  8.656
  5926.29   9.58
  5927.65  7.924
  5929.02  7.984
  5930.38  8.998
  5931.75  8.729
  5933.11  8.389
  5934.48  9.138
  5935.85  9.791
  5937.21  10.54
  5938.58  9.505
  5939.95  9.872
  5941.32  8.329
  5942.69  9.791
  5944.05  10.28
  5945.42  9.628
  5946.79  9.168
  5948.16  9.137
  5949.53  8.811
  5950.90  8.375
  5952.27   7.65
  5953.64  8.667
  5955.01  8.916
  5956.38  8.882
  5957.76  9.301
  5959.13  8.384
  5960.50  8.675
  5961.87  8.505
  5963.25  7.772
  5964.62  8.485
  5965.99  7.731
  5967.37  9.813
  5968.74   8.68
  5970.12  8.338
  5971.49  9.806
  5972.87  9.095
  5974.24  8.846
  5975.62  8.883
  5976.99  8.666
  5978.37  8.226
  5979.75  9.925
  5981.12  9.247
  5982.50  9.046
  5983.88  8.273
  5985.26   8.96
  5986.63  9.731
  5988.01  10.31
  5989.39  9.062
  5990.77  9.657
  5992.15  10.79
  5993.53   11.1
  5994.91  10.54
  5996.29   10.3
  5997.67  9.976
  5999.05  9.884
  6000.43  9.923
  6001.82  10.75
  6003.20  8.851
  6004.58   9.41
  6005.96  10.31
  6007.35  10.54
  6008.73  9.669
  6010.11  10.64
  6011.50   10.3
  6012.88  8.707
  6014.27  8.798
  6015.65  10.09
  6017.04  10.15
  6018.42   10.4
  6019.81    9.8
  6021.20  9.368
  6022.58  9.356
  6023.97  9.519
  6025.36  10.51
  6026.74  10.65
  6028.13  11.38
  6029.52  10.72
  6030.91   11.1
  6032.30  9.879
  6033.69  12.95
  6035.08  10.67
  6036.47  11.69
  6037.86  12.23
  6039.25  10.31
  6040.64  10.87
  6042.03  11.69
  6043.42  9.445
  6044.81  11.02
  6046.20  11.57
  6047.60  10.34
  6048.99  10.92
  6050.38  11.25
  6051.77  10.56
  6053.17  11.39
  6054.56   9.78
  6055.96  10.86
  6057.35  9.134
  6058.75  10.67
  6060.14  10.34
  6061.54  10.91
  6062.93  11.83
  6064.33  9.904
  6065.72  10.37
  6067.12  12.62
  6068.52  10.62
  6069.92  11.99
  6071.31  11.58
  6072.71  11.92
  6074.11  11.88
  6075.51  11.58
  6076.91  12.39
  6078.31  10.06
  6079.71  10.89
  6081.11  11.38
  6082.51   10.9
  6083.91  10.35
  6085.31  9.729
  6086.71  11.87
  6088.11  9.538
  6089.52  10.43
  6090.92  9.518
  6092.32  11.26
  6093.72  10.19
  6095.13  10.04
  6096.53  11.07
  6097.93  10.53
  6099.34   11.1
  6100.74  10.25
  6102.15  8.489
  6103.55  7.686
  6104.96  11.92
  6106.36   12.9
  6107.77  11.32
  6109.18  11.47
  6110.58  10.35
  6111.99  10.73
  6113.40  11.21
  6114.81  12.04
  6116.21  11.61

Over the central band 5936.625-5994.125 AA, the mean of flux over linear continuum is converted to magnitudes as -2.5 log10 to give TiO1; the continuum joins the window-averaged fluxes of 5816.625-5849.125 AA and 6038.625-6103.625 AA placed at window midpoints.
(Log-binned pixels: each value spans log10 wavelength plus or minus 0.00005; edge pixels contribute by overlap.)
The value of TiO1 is 0.15 mag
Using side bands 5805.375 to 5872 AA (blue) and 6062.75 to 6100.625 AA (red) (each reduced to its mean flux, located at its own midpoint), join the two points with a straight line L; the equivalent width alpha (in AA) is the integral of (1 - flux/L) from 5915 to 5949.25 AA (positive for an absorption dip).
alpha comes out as 3.7 AA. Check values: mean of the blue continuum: 9.62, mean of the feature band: 9.04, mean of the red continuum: 10.9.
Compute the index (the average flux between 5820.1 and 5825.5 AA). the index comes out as 10.3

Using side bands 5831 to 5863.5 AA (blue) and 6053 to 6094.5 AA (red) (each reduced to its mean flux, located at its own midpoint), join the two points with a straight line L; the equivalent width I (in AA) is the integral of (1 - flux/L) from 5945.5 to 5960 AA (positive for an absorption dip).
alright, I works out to 2.0 AA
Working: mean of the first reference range 9.61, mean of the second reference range 10.9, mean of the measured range 8.76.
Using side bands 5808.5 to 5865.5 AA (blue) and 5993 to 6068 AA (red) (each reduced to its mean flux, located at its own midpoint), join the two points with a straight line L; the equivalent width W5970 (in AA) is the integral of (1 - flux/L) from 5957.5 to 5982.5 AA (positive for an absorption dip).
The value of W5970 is 3.5 AA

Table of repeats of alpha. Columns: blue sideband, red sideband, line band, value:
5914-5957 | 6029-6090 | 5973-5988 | 1.0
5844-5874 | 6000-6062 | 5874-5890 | 3.4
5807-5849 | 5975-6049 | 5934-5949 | 0.8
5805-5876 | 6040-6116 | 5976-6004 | 1.9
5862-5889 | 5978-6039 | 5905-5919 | 1.1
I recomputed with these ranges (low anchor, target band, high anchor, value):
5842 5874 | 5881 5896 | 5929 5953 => 6.1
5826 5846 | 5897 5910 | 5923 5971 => 3.8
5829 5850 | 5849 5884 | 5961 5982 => 5.1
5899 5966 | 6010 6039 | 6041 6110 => -1.3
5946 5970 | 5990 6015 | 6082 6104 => -2.3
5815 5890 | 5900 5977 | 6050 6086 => 9.5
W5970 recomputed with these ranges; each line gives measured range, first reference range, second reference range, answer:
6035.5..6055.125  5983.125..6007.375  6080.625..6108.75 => -1.4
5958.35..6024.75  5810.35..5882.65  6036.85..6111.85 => 5.4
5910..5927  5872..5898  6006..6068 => -3.2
